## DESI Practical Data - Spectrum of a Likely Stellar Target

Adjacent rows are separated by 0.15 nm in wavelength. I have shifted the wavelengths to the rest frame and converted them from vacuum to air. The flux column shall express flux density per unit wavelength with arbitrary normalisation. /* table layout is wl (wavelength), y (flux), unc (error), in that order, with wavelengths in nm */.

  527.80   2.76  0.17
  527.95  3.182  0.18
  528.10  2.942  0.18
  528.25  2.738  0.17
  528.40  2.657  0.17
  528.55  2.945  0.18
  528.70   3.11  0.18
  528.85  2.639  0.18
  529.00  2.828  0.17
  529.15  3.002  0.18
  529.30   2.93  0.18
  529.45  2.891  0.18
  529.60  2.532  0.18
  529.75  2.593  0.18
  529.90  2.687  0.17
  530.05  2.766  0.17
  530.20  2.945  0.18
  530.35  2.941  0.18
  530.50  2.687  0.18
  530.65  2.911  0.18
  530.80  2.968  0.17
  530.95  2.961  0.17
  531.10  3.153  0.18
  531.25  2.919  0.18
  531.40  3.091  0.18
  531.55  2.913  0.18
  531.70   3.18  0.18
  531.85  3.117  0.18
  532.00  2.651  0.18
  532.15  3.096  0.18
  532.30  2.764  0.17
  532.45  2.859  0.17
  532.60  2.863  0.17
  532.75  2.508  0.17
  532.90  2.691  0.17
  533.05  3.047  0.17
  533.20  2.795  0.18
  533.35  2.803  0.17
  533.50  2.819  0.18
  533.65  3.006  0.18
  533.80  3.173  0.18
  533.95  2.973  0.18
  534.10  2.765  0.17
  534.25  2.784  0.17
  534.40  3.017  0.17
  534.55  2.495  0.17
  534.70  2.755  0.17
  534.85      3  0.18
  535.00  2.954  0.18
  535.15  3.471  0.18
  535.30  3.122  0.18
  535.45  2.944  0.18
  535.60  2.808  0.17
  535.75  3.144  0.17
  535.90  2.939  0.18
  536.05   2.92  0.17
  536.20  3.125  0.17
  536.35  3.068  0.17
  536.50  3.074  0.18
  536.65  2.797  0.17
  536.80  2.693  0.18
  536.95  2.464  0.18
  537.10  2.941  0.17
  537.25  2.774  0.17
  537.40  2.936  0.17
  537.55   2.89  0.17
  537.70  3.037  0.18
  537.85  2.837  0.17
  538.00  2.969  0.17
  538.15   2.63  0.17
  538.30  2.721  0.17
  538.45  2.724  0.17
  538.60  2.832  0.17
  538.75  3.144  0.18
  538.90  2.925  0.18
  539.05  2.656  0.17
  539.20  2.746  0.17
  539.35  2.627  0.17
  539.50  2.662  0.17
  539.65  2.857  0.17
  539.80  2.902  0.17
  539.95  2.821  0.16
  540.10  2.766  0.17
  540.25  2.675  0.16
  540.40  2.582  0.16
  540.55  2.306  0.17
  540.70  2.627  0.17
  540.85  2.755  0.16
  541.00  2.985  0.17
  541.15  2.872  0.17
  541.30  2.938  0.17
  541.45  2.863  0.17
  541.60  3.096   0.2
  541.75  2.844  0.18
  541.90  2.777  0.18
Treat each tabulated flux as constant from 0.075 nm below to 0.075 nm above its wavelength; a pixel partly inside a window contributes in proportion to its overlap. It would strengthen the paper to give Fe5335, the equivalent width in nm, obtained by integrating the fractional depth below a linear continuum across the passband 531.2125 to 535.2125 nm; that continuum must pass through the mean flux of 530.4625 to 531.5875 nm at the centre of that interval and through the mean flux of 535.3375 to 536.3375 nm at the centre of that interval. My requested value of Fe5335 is 0.09 nm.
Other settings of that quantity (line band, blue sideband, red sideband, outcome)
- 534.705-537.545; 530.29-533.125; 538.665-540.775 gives -0.134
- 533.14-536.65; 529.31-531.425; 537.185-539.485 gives -0.139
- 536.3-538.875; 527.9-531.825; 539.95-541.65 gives -0.047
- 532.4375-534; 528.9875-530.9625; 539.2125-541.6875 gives -0.031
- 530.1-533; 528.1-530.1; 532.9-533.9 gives -0.038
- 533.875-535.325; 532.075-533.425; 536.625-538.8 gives -0.053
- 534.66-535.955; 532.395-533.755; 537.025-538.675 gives -0.086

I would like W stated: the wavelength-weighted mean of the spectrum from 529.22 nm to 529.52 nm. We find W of 2.91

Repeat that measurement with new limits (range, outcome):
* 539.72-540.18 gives 2.83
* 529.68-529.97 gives 2.64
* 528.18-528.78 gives 2.86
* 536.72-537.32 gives 2.72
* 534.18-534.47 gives 2.9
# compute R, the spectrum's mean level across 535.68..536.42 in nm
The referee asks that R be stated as 3.04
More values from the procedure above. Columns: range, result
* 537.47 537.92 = 2.92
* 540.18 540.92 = 2.59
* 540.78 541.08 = 2.87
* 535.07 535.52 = 3.18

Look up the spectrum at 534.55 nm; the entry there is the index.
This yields 2.495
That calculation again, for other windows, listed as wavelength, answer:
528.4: 2.657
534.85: 3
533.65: 3.006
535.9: 2.939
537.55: 2.89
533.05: 3.047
